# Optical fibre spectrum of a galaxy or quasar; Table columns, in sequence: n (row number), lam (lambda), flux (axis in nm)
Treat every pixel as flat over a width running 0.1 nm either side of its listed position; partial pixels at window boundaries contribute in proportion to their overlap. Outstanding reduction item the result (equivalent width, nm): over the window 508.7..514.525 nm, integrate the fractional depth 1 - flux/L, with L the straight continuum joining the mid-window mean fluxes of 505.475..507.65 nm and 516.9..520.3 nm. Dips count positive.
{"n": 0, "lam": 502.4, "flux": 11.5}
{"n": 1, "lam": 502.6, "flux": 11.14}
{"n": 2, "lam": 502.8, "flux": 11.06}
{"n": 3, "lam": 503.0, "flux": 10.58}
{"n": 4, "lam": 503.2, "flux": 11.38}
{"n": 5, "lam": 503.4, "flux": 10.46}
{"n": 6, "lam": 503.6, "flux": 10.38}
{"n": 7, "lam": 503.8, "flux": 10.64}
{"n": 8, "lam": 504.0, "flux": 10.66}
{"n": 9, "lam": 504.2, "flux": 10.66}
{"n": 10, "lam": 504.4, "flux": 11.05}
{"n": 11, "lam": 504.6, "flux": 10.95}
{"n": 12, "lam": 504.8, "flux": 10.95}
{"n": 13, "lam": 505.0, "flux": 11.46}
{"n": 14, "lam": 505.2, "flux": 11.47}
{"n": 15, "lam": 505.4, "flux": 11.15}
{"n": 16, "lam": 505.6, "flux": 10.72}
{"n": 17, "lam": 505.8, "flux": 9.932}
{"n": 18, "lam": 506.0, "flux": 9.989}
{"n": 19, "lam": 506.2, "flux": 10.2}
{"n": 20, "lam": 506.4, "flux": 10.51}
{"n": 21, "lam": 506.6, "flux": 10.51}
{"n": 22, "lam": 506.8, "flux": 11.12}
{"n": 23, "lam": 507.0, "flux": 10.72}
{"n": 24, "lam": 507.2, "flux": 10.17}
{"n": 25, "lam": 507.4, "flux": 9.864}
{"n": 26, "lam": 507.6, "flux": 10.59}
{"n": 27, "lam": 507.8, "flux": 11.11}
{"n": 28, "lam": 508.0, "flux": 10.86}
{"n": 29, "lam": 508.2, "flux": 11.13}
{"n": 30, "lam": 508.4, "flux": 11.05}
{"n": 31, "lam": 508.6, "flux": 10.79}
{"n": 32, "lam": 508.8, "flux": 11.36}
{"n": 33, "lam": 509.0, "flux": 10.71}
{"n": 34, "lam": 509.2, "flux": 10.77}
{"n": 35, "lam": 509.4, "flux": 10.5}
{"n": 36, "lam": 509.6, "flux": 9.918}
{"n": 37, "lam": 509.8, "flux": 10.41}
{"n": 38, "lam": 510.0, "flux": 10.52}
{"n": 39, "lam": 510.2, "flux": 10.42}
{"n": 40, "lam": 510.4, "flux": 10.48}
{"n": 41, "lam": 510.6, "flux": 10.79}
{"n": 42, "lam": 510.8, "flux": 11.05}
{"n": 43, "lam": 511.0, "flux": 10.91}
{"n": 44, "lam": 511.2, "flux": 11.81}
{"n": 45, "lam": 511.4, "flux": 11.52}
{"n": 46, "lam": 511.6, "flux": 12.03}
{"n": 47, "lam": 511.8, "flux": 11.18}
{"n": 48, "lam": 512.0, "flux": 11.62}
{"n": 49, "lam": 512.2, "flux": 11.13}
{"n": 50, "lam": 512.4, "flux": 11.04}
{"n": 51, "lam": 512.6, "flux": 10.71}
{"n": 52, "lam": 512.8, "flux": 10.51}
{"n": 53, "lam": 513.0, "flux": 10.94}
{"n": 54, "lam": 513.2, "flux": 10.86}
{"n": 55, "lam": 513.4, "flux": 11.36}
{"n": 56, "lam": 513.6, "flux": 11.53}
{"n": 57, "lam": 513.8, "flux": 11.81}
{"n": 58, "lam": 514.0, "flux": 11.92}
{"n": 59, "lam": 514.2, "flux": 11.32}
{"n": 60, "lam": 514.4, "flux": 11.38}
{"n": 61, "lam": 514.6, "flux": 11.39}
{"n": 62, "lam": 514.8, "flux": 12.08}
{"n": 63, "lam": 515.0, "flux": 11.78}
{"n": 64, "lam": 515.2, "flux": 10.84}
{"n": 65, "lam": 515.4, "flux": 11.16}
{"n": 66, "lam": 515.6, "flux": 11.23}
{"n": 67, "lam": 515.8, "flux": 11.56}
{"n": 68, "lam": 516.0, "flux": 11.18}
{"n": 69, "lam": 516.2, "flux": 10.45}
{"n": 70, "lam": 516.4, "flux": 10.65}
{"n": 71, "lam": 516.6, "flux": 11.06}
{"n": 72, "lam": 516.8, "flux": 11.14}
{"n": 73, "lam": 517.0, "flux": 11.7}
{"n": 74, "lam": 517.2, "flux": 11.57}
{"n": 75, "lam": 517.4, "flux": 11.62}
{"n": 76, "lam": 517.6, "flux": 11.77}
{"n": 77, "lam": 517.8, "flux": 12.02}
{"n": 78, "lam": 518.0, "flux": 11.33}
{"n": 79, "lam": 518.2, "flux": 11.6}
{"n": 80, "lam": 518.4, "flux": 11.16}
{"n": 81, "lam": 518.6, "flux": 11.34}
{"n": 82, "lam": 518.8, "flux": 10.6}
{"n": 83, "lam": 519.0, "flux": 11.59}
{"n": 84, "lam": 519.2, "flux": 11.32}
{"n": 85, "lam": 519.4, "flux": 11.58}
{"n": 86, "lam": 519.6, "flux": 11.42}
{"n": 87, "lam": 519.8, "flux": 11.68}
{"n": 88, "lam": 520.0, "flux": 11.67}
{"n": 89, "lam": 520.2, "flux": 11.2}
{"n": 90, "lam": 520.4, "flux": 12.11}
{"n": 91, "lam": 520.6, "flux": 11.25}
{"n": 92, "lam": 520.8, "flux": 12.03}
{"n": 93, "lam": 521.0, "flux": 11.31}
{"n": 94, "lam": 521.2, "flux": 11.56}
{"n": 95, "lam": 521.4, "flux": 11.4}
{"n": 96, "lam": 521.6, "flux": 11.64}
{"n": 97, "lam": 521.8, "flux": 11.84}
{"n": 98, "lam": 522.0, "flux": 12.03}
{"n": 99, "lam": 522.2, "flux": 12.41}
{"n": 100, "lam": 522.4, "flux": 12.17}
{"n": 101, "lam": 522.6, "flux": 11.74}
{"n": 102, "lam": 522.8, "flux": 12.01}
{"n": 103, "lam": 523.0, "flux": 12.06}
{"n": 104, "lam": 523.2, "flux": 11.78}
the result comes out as -0.11 nm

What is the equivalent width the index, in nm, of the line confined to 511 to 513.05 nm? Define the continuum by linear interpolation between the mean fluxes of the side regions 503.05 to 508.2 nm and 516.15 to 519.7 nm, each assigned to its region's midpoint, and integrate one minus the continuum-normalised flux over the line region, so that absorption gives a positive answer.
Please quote -0.04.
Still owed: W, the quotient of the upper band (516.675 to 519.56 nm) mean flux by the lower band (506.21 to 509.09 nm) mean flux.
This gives 1.1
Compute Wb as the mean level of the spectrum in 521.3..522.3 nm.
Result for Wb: 11.9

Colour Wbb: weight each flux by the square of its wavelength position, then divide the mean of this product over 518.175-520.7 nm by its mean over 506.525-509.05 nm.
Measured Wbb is 1.1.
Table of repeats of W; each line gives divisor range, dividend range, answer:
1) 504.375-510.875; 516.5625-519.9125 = 1.07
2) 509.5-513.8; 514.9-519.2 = 1.03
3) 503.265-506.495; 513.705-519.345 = 1.06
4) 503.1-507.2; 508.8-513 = 1.02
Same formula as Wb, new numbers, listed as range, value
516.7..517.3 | 11.5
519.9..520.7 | 11.6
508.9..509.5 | 10.7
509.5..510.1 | 10.3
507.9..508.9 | 11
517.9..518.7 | 11.4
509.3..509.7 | 10.2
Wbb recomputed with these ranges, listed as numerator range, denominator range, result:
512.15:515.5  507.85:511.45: 1.06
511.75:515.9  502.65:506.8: 1.09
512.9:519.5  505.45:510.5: 1.11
